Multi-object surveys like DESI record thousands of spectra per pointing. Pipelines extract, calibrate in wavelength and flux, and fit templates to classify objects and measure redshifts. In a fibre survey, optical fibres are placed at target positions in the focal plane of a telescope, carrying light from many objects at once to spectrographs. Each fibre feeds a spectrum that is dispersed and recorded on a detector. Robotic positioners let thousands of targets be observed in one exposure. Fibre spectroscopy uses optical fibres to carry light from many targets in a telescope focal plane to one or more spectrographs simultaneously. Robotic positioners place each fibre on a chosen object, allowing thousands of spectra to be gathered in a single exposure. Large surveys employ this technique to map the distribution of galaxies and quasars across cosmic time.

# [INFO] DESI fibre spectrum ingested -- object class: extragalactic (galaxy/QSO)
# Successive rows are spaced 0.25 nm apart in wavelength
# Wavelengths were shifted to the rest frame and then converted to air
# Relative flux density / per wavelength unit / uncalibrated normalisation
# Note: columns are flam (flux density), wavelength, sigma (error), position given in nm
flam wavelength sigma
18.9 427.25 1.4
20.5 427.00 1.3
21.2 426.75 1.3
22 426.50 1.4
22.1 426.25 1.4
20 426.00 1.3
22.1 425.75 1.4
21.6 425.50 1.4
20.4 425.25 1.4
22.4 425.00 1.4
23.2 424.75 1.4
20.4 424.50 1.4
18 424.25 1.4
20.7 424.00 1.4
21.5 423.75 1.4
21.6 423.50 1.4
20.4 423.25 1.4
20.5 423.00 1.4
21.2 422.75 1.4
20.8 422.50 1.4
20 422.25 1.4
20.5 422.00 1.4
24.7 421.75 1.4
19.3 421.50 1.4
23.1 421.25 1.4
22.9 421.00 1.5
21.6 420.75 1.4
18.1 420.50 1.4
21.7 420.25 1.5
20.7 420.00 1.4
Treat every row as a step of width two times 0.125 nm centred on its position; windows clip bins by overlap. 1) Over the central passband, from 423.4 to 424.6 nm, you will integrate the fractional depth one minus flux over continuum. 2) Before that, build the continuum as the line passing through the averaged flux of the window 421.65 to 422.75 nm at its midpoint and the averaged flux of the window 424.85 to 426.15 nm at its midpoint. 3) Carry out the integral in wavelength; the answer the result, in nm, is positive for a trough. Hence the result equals 0.05 nm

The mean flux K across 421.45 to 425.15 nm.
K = 21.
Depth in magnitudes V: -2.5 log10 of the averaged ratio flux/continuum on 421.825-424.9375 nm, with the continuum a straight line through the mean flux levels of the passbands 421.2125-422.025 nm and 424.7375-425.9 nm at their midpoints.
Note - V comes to 0.05 mag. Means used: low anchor 21.9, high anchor 21.8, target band 20.8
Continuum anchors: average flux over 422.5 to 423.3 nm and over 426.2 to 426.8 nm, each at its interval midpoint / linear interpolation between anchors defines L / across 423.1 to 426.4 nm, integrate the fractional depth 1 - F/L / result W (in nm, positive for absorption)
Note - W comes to 0.027 nm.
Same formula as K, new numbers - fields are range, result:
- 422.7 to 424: 21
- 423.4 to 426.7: 21.2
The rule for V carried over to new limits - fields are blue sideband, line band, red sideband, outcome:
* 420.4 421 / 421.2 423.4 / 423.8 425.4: -0.02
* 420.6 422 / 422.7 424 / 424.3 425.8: 0.04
